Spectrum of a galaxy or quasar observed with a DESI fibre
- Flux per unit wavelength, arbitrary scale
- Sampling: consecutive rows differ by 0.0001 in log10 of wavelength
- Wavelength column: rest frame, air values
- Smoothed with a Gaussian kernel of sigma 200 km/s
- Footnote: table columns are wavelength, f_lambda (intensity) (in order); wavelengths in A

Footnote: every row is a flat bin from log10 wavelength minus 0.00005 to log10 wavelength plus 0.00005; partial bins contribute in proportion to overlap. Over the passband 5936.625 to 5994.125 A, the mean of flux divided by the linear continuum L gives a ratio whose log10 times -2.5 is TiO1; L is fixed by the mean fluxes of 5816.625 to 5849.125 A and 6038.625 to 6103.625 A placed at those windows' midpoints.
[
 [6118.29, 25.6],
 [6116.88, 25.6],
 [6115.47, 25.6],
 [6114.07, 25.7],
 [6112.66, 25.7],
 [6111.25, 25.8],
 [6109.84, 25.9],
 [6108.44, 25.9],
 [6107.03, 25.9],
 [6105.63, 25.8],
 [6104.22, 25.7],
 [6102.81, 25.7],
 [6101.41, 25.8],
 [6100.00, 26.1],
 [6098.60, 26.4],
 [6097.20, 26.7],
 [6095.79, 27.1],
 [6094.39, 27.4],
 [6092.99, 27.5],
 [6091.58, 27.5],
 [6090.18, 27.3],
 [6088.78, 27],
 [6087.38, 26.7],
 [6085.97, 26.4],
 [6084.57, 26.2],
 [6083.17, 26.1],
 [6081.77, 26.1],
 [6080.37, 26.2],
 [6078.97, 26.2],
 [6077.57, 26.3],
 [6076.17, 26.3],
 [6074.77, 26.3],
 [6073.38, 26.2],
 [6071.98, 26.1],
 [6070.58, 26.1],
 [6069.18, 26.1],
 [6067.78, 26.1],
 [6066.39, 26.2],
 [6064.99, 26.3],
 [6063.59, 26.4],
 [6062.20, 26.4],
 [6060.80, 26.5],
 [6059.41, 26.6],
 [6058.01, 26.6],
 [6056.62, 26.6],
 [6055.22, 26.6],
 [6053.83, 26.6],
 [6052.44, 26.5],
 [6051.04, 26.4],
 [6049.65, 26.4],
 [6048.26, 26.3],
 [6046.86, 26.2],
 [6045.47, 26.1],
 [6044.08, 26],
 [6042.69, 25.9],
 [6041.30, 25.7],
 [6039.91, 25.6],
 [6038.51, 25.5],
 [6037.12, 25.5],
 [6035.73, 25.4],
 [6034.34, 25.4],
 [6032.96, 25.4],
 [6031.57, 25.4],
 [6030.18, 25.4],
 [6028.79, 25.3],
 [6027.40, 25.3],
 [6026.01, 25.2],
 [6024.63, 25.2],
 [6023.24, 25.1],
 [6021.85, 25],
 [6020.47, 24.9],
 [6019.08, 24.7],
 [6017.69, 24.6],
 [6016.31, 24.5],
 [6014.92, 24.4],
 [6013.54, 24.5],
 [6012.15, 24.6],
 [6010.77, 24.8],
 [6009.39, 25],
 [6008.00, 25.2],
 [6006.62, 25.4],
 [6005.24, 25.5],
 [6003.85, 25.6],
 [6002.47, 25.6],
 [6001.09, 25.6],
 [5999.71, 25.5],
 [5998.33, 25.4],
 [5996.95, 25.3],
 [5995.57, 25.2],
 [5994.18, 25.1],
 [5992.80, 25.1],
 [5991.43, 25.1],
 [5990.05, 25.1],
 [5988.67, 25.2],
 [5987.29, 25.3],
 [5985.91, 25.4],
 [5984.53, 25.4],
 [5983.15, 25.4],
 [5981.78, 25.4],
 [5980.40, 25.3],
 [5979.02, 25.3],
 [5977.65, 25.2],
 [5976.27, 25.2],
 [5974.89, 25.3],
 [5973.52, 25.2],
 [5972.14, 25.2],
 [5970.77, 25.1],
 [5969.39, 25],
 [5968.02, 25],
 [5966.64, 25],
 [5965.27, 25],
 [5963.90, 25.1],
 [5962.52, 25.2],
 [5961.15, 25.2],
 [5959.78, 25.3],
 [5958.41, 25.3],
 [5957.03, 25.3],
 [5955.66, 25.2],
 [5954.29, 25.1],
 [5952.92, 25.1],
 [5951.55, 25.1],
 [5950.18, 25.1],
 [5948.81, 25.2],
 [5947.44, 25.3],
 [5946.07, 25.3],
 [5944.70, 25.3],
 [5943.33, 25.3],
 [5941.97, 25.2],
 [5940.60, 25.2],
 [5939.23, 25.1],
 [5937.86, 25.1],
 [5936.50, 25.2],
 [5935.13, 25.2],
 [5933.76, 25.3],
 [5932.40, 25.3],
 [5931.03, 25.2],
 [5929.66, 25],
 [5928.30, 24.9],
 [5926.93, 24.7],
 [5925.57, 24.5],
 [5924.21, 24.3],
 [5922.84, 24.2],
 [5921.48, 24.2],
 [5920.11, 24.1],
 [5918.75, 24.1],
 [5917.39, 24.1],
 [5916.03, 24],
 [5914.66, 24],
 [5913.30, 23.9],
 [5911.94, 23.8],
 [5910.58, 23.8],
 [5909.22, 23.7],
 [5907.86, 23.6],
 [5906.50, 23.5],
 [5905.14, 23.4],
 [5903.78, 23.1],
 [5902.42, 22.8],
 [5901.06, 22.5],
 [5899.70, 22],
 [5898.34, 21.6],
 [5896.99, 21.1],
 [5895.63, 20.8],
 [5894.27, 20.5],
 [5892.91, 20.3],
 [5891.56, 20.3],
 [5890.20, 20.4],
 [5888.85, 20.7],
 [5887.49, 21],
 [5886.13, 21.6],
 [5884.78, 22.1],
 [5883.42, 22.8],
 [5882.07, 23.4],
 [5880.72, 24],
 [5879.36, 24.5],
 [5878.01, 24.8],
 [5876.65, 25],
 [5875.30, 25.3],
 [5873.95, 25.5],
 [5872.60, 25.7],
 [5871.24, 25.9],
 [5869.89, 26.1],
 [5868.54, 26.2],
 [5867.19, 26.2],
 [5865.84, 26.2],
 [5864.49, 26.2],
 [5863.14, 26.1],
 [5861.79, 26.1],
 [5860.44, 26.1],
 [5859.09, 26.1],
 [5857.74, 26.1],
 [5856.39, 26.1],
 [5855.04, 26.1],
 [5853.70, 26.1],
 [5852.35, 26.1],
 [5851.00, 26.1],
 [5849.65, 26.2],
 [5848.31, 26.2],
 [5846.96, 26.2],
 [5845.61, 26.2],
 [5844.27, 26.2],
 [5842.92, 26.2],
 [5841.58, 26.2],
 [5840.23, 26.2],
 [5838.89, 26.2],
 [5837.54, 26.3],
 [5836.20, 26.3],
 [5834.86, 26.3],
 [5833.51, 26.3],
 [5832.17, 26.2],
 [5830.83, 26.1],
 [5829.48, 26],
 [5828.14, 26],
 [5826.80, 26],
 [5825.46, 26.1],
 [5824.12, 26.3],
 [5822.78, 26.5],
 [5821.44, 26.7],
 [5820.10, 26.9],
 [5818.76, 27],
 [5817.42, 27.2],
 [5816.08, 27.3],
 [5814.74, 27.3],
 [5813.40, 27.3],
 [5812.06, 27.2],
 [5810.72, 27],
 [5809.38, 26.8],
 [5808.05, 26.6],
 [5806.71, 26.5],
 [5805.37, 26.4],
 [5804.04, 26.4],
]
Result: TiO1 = 0.05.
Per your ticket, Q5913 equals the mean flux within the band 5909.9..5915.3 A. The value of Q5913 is 23.9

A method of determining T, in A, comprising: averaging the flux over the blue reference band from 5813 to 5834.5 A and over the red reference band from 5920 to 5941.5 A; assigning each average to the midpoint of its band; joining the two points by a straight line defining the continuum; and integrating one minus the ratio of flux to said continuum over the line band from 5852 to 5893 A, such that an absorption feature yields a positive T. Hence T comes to 2.0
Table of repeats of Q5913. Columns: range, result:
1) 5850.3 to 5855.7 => 26.1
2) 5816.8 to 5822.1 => 26.9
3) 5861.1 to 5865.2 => 26.1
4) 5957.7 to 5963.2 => 25.2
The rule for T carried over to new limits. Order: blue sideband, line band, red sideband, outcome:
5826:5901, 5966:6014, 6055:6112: 0.86 A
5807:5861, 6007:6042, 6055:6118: 1.62 A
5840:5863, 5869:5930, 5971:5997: 5.77 A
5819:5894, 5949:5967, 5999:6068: 0.22 A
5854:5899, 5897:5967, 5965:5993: 0.50 A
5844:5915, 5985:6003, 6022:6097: 0.09 A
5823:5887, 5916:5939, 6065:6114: 1.03 A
